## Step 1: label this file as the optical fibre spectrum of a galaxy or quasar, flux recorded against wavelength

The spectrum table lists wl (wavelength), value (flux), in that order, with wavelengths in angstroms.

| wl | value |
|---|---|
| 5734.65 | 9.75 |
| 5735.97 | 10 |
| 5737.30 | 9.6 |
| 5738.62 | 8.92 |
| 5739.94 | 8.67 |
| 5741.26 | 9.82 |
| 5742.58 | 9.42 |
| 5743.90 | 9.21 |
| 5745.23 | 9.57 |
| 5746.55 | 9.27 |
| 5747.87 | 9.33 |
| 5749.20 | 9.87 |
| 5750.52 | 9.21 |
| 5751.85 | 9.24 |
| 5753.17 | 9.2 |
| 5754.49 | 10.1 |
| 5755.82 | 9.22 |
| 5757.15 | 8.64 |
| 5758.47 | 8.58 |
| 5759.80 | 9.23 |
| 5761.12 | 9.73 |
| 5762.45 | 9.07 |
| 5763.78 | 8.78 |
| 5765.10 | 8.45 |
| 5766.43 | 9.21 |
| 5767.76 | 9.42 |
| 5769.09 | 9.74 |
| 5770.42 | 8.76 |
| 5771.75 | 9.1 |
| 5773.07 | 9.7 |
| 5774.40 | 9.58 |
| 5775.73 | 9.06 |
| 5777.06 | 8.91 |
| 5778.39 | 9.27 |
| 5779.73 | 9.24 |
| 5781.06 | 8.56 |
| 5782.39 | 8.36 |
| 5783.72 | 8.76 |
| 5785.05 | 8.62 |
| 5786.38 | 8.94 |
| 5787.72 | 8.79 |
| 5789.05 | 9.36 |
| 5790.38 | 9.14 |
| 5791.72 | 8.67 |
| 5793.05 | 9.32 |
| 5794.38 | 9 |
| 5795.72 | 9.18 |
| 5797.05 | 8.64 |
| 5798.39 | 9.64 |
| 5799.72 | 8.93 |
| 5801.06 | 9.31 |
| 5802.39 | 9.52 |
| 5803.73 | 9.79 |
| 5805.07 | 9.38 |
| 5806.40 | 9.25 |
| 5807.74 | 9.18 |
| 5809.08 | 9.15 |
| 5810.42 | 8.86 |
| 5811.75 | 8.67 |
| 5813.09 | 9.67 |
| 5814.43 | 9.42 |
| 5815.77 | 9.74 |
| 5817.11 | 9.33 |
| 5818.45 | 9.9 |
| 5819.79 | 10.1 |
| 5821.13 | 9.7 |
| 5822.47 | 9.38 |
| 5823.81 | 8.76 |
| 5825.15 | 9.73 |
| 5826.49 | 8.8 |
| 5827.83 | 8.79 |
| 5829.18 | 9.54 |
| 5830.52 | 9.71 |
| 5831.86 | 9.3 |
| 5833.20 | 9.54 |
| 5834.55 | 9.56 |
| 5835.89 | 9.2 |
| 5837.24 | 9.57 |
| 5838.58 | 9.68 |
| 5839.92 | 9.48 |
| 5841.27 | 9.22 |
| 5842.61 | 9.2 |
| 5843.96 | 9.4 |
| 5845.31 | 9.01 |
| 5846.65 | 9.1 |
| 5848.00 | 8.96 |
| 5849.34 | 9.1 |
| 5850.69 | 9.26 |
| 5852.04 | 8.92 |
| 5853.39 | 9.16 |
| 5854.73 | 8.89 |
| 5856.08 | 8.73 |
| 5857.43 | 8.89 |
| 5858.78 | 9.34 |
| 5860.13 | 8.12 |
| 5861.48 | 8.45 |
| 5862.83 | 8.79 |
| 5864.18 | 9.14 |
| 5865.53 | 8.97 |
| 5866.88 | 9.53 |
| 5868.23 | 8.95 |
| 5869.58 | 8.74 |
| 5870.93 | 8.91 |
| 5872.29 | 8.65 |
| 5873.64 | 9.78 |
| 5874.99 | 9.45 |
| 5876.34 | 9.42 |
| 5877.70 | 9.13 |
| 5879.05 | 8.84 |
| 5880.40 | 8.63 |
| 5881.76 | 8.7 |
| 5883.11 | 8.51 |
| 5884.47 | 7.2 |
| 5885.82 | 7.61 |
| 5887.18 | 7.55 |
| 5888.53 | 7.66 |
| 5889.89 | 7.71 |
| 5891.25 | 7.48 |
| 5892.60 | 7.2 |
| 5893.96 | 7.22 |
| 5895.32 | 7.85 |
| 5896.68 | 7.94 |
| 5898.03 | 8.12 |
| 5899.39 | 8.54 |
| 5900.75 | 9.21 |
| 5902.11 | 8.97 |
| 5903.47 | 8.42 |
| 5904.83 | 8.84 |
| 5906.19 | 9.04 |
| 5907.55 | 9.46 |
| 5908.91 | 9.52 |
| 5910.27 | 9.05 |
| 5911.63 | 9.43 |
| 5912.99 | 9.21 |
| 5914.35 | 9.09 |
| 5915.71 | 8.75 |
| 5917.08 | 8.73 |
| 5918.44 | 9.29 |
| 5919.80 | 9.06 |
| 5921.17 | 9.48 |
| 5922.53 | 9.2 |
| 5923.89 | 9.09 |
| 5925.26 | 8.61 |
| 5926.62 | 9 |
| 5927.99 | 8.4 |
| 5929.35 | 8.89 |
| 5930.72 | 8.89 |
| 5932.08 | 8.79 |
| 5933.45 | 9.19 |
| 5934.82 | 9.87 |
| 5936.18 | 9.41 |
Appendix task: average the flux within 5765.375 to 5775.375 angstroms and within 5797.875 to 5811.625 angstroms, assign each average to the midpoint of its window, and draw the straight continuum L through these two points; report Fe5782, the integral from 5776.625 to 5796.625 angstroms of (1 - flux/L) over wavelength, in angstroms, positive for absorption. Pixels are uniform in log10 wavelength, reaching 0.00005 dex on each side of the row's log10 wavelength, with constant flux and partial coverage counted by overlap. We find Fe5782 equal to 0.8 angstroms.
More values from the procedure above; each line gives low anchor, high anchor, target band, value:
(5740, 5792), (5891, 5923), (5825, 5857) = -1.1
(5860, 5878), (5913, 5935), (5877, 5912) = 2.5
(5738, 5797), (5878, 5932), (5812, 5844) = -2.0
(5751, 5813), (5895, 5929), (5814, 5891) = -0.1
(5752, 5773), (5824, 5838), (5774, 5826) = 0.4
